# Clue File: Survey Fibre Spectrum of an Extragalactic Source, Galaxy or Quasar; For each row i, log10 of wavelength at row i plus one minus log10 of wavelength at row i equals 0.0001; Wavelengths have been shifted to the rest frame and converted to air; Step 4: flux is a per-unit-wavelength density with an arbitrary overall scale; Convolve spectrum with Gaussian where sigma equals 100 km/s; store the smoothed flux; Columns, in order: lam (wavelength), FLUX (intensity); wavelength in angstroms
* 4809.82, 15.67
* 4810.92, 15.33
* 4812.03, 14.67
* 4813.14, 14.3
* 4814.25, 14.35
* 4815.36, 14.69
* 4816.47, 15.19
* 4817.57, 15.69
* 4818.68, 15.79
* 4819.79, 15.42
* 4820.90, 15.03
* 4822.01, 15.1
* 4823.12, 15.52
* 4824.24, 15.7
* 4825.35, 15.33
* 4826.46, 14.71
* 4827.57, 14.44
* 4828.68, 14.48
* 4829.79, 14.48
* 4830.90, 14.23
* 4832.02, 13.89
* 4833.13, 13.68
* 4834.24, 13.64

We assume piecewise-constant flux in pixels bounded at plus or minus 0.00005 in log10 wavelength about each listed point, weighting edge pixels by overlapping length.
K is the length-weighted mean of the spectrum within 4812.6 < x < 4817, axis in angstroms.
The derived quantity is 14.6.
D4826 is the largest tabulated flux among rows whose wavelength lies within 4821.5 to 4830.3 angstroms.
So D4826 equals 15.7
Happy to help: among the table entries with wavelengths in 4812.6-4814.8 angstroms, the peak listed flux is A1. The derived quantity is 14.35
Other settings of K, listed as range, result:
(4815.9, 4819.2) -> 15.6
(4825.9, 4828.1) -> 14.6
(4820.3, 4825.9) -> 15.3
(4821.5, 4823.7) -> 15.3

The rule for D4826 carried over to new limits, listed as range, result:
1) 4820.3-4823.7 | 15.52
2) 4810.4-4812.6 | 15.33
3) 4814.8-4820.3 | 15.79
